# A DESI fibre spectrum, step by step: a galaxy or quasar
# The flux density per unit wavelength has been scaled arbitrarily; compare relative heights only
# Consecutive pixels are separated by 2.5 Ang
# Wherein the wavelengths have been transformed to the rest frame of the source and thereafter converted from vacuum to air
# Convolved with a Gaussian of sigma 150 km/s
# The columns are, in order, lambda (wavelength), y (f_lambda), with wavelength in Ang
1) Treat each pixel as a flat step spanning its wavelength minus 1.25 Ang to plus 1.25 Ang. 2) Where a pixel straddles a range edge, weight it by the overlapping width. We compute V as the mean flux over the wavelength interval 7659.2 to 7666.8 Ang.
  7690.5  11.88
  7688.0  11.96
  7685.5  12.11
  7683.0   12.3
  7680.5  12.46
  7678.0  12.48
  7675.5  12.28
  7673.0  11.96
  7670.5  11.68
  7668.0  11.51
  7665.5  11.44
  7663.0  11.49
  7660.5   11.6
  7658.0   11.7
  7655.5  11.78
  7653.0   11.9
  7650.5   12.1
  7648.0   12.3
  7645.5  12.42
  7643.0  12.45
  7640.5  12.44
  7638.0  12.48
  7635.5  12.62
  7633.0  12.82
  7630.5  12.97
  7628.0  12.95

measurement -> 11.5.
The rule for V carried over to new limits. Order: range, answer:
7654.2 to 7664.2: 11.6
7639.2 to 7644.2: 12.4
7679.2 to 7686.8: 12.3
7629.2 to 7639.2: 12.7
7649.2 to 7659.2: 11.9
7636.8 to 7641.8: 12.5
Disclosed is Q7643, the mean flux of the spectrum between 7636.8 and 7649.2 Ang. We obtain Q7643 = 12.4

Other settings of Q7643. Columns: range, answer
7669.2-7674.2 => 11.8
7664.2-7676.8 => 11.8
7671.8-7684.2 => 12.3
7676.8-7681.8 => 12.5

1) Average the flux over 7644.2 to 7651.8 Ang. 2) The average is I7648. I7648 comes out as 12.3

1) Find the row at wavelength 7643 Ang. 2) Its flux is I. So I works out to 12.45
